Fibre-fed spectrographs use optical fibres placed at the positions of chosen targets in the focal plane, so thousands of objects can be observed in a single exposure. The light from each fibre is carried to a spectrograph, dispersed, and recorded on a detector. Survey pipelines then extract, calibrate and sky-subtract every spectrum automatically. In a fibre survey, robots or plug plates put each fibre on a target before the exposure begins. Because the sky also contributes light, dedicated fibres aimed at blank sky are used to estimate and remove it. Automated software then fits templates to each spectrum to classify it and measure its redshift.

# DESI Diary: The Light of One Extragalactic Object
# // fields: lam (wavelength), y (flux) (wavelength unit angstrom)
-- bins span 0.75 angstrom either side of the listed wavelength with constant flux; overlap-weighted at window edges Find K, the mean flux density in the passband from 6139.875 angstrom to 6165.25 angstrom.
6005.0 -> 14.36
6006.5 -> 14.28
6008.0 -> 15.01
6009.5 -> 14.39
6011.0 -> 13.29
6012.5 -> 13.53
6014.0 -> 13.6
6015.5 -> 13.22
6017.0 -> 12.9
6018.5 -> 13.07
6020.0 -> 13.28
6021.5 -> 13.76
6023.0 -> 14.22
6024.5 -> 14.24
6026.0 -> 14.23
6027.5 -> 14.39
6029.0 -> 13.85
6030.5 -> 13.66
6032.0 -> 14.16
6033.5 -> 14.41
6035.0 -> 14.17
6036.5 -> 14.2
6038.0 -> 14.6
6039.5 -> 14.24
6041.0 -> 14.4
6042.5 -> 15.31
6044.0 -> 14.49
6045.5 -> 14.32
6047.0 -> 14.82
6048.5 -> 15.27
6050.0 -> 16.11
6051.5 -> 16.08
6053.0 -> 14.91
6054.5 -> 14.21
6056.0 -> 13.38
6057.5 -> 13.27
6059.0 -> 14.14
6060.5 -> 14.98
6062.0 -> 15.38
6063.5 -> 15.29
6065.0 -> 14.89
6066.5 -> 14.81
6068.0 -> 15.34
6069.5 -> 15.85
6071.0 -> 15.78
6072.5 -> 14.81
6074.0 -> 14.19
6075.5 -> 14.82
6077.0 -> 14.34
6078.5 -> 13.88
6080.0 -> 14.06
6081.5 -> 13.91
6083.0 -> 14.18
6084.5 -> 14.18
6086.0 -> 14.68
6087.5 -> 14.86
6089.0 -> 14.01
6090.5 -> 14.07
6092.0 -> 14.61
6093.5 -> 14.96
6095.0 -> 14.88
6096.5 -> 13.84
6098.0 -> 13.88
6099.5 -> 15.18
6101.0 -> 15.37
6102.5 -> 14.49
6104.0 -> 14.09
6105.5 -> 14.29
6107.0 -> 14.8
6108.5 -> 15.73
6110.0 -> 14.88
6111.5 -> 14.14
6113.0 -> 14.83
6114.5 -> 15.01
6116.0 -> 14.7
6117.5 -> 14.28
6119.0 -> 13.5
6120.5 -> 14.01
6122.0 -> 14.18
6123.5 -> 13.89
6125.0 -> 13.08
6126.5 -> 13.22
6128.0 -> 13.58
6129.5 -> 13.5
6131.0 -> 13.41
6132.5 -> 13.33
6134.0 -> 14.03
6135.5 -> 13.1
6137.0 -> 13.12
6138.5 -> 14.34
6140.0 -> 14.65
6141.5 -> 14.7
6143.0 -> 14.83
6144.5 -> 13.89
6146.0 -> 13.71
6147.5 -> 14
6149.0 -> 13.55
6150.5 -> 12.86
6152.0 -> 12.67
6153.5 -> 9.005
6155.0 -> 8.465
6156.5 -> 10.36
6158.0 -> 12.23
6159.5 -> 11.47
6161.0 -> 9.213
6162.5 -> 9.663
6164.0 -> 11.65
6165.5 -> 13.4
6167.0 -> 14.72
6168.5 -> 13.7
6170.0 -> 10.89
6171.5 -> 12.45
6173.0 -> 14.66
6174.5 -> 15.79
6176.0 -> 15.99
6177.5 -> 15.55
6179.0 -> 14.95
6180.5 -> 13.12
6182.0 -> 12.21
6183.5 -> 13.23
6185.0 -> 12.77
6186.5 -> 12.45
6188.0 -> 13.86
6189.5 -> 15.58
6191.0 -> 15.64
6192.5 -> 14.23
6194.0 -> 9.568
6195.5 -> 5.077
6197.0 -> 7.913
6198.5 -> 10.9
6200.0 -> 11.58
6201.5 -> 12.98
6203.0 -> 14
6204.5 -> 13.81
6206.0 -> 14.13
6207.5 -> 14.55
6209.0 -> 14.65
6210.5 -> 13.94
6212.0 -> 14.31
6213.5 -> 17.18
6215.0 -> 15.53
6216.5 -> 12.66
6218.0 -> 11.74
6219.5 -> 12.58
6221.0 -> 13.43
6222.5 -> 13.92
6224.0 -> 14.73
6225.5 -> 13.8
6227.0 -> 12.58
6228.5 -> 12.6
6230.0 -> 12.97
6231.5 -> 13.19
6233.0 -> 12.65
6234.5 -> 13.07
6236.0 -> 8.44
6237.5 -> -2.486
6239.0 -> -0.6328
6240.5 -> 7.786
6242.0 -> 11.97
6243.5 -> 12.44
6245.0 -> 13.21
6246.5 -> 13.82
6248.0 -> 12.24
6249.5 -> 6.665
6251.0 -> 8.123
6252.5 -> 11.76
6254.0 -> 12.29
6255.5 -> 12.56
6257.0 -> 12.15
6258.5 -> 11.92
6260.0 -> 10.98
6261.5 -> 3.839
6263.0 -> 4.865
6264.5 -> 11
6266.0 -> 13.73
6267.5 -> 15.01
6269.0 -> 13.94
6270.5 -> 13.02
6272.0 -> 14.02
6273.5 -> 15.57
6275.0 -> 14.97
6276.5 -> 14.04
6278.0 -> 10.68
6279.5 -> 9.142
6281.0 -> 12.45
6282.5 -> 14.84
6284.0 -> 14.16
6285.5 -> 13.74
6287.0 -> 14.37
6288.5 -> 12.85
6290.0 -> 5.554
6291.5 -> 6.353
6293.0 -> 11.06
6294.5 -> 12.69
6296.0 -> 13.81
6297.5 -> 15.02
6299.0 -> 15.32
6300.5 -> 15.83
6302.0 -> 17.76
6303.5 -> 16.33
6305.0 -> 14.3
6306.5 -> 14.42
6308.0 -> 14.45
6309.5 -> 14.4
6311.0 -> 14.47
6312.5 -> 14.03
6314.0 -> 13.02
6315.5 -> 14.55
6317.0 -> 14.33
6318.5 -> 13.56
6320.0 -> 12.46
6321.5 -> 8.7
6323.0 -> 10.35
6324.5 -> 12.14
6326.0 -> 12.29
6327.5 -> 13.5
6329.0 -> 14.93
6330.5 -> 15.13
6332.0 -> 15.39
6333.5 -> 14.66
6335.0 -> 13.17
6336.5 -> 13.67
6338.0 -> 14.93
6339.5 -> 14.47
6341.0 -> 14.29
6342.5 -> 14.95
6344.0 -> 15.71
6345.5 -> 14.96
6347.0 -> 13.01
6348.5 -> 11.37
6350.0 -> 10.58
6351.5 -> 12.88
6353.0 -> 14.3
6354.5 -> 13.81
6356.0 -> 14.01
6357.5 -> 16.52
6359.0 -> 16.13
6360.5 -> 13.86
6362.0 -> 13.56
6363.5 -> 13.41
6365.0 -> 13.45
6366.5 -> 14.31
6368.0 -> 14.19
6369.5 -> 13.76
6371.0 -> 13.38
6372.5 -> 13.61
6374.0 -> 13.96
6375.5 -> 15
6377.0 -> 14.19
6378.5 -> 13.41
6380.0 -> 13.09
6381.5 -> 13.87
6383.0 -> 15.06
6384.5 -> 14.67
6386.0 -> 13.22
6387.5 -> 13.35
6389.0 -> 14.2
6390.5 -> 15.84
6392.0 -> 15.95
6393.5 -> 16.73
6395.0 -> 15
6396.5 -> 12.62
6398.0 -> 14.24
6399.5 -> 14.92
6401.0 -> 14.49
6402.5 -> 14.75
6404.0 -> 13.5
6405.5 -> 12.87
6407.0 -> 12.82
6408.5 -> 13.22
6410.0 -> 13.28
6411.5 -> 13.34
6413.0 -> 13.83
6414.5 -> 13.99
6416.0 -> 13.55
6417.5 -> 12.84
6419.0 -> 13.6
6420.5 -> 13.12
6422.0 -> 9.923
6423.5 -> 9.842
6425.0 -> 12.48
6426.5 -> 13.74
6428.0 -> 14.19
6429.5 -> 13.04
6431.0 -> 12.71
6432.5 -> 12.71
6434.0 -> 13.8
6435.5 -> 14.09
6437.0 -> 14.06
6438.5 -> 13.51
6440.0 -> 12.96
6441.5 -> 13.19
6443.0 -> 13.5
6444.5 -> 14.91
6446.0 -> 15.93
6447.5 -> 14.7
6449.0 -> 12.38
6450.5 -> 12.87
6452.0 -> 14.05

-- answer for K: 12.1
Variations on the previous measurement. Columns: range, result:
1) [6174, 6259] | 12.2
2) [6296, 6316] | 14.9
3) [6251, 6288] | 12.2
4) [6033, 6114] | 14.6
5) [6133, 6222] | 13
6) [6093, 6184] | 13.6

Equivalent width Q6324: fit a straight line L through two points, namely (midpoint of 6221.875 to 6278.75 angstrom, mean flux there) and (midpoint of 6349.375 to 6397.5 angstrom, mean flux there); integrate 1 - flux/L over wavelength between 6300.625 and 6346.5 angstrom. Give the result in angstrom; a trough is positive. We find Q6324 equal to -3.9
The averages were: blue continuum 11.2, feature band 14.1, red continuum 14.1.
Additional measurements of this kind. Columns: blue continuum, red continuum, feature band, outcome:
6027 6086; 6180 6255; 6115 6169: 0.85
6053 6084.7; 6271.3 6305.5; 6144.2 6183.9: 3.67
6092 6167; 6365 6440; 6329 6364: -1.24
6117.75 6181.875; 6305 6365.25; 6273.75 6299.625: 2.16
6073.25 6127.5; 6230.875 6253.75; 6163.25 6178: -2.34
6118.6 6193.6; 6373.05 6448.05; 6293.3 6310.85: -1.68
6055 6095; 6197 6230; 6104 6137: 0.36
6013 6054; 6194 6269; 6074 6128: -4.15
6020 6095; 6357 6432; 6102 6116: -0.27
